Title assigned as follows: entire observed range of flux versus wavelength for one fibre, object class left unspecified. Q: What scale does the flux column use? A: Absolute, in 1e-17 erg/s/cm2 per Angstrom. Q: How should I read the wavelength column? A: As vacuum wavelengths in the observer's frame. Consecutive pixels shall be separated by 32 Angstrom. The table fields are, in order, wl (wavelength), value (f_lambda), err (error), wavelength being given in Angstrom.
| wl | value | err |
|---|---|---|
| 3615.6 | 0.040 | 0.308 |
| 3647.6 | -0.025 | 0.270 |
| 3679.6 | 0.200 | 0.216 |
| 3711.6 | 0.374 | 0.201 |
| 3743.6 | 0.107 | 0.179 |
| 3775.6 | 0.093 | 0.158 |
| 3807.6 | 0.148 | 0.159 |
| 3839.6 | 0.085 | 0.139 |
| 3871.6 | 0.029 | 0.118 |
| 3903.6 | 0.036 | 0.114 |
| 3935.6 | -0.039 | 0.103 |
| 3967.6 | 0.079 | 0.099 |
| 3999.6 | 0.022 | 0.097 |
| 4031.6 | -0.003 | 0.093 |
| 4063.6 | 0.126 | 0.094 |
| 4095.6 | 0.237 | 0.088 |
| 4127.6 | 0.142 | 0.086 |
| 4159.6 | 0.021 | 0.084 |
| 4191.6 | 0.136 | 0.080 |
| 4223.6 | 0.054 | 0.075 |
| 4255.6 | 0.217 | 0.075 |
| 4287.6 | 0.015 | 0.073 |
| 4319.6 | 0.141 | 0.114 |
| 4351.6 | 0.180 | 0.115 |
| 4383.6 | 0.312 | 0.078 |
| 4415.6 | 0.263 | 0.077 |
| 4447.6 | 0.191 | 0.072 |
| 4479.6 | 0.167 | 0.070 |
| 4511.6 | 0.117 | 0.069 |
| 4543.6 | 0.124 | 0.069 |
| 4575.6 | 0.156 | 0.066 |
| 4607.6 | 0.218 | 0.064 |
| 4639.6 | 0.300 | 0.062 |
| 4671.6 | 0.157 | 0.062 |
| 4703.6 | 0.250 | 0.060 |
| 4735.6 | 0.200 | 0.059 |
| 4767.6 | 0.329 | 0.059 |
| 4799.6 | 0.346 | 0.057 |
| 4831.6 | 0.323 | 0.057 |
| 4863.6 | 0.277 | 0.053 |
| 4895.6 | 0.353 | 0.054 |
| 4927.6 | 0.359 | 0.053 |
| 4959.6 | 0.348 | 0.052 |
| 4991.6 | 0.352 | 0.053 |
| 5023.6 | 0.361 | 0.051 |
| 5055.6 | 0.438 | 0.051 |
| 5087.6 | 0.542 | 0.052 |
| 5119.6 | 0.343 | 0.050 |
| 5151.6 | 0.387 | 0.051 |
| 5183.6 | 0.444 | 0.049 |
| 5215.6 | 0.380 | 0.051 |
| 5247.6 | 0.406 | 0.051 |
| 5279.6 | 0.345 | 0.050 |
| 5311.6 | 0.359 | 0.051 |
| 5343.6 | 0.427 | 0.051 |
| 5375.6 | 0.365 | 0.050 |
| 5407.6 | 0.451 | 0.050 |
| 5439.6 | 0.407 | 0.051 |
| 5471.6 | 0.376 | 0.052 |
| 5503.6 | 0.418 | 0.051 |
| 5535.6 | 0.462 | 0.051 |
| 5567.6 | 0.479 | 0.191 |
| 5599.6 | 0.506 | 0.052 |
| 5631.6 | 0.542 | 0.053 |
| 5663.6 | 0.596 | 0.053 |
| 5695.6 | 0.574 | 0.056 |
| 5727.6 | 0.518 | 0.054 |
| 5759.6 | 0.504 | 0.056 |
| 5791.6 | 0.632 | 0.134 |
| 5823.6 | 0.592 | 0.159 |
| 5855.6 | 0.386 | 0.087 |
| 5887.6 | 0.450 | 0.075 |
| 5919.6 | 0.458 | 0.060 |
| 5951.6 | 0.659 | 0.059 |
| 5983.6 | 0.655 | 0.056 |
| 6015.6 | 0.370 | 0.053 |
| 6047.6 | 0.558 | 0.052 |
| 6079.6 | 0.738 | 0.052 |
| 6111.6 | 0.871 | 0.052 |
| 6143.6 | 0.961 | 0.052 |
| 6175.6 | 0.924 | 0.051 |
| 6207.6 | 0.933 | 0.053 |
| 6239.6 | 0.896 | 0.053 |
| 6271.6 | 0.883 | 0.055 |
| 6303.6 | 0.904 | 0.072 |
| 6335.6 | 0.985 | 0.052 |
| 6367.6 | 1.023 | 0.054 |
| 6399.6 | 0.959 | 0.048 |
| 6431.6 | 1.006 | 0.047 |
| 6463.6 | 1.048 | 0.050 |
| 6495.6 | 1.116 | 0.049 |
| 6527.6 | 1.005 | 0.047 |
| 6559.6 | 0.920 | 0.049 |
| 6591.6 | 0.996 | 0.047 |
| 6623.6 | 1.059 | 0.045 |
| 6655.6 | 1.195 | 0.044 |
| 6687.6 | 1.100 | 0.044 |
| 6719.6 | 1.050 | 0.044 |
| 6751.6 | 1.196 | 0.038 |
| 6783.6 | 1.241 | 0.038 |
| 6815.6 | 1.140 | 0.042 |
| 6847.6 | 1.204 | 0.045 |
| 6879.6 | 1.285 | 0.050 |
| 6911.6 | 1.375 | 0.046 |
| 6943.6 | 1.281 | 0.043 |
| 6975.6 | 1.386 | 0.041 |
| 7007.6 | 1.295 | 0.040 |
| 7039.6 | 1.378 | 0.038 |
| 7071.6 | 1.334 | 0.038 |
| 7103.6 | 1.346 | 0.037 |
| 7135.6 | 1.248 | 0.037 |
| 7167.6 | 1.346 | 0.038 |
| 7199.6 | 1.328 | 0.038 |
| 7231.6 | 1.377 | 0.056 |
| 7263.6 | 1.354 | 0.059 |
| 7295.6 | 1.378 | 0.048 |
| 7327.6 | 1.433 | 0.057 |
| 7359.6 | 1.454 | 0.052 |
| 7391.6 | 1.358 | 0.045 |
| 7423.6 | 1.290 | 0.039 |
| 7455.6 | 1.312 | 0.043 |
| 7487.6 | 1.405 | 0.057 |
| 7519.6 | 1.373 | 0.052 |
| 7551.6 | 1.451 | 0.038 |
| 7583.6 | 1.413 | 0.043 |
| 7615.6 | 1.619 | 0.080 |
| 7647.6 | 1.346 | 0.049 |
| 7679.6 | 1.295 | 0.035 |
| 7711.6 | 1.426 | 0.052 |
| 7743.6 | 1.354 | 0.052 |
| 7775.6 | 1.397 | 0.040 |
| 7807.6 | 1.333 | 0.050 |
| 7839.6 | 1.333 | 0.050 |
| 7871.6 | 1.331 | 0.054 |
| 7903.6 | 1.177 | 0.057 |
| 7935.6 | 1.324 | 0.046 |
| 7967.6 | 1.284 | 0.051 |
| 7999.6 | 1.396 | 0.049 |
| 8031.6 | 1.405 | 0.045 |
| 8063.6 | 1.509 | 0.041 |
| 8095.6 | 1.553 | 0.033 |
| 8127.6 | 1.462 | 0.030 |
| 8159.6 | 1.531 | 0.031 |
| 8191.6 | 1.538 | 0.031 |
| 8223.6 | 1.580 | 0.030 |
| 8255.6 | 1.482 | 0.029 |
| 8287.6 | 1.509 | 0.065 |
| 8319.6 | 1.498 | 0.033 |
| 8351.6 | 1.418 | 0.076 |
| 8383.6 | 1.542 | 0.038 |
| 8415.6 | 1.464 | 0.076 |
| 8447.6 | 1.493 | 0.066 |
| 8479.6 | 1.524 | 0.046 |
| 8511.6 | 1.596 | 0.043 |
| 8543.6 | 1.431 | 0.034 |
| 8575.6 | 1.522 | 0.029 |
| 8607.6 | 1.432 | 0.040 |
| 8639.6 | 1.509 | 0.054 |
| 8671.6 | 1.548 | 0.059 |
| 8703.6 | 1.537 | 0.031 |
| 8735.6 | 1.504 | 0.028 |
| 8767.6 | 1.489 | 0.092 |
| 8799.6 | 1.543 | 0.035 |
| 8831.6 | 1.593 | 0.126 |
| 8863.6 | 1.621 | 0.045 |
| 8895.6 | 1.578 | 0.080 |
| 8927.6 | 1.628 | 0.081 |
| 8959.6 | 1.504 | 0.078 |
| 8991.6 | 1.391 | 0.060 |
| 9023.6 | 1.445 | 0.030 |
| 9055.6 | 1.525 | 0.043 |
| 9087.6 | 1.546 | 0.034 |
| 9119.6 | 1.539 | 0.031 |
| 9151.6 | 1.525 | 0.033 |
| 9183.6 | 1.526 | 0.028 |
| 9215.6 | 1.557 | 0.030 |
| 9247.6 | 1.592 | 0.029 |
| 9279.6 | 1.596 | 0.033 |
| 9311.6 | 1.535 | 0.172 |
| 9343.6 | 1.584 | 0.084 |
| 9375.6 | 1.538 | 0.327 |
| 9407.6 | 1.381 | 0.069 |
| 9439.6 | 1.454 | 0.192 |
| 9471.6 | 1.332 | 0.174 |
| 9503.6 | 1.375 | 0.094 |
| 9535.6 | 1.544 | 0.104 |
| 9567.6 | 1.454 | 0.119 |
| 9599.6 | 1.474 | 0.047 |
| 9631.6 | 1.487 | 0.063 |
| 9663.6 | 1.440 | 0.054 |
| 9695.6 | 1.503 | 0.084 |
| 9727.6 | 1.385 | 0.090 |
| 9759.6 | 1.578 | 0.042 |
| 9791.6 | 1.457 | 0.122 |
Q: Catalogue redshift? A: 0.53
